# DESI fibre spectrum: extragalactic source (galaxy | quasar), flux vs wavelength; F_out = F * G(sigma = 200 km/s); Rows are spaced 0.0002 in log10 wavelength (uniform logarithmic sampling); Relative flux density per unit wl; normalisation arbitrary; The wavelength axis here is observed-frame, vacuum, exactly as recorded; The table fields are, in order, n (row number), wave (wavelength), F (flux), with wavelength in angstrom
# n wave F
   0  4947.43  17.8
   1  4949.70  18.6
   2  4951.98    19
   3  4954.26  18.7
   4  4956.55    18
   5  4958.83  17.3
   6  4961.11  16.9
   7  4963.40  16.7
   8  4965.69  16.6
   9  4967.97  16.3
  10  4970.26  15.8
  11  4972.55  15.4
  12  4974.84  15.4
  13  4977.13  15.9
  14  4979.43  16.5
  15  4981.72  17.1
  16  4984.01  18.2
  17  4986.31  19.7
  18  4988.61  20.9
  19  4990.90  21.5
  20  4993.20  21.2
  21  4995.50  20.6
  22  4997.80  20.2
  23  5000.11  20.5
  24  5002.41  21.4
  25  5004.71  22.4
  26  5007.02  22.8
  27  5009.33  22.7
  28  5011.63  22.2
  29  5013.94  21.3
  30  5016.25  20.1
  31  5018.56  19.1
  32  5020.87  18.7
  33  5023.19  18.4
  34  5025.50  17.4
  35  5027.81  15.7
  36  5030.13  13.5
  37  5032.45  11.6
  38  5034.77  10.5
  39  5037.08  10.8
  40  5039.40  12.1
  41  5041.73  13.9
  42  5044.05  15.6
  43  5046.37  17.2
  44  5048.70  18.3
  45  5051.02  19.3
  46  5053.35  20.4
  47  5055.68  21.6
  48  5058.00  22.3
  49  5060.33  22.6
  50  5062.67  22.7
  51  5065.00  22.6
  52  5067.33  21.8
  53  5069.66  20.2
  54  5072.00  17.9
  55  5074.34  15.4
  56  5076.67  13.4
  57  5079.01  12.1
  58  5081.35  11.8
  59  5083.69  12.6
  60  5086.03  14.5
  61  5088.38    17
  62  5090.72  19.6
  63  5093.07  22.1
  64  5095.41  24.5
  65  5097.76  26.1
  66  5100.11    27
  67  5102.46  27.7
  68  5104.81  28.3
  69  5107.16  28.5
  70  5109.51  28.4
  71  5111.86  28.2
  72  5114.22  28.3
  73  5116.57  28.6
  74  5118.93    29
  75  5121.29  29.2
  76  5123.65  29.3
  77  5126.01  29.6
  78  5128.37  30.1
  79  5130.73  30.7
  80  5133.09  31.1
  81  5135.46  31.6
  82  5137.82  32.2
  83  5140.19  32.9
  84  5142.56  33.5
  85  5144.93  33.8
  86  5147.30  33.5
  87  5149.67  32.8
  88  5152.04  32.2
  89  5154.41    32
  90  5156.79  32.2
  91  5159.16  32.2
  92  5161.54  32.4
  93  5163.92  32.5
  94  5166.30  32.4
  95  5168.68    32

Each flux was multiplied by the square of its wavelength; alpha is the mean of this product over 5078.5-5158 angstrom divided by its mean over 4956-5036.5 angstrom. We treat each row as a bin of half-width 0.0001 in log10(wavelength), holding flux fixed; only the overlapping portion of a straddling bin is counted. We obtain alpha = 1.6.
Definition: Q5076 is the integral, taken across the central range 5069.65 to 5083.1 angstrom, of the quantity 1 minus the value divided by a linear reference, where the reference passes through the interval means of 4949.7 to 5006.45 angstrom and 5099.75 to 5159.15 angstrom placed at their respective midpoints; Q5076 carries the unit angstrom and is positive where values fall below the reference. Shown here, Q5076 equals 6.0 angstrom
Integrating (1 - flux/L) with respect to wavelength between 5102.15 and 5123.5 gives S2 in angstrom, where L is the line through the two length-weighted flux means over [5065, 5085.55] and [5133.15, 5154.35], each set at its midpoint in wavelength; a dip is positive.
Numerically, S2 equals -2.9 angstrom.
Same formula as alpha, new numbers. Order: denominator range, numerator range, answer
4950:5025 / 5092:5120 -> 1.50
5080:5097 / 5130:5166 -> 1.88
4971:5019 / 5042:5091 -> 0.93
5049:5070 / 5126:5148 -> 1.54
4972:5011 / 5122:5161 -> 1.72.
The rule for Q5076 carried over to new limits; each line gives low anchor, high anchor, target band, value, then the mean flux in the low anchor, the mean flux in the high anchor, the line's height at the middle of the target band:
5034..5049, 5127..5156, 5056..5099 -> 2.62 angstrom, 13.9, 32.2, 20.5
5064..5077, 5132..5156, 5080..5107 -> 2.54 angstrom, 18.8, 32.6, 23.1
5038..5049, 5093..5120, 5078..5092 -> 5.19 angstrom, 15.1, 27.4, 23.2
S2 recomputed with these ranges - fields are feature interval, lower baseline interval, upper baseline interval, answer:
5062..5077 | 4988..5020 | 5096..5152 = 3.8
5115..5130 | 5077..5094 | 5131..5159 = -1.9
